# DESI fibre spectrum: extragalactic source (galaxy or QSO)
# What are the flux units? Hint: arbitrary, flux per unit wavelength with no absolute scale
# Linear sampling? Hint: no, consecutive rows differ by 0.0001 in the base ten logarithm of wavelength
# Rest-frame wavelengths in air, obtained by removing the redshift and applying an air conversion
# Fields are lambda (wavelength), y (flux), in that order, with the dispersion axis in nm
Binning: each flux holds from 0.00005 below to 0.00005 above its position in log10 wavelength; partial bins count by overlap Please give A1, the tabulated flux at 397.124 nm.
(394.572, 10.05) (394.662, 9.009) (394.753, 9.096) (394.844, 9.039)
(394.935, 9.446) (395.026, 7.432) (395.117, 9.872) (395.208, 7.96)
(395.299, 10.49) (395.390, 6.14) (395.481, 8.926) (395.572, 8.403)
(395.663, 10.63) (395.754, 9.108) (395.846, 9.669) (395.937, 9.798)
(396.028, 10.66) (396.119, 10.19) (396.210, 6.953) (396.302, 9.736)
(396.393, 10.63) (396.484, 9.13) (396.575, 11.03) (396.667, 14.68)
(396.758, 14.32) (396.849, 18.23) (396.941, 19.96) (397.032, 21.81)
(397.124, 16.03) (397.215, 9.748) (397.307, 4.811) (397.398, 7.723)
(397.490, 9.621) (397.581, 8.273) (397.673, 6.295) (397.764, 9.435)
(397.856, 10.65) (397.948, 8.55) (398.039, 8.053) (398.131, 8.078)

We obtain 16.03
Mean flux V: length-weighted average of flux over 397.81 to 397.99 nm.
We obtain 9.59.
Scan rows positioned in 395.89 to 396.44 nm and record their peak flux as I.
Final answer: 10.66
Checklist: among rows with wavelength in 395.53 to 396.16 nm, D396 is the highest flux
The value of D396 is 10.66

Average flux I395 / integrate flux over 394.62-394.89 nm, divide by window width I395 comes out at 9.04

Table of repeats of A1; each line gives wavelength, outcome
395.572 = 8.403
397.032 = 21.81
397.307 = 4.811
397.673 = 6.295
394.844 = 9.039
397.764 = 9.435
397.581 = 8.273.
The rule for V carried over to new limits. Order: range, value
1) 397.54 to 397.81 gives 7.99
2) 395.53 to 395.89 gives 9.44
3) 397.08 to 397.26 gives 12.9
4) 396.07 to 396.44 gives 9.39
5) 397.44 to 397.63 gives 8.87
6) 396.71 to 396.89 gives 16.3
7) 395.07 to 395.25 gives 8.92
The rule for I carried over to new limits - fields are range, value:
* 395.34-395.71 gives 10.63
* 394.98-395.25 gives 9.872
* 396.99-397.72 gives 21.81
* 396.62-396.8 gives 14.68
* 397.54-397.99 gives 10.65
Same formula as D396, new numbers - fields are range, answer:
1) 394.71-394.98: 9.446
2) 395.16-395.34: 10.49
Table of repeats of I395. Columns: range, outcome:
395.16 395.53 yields 8.39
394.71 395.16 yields 8.97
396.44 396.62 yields 10.1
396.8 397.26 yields 17.1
